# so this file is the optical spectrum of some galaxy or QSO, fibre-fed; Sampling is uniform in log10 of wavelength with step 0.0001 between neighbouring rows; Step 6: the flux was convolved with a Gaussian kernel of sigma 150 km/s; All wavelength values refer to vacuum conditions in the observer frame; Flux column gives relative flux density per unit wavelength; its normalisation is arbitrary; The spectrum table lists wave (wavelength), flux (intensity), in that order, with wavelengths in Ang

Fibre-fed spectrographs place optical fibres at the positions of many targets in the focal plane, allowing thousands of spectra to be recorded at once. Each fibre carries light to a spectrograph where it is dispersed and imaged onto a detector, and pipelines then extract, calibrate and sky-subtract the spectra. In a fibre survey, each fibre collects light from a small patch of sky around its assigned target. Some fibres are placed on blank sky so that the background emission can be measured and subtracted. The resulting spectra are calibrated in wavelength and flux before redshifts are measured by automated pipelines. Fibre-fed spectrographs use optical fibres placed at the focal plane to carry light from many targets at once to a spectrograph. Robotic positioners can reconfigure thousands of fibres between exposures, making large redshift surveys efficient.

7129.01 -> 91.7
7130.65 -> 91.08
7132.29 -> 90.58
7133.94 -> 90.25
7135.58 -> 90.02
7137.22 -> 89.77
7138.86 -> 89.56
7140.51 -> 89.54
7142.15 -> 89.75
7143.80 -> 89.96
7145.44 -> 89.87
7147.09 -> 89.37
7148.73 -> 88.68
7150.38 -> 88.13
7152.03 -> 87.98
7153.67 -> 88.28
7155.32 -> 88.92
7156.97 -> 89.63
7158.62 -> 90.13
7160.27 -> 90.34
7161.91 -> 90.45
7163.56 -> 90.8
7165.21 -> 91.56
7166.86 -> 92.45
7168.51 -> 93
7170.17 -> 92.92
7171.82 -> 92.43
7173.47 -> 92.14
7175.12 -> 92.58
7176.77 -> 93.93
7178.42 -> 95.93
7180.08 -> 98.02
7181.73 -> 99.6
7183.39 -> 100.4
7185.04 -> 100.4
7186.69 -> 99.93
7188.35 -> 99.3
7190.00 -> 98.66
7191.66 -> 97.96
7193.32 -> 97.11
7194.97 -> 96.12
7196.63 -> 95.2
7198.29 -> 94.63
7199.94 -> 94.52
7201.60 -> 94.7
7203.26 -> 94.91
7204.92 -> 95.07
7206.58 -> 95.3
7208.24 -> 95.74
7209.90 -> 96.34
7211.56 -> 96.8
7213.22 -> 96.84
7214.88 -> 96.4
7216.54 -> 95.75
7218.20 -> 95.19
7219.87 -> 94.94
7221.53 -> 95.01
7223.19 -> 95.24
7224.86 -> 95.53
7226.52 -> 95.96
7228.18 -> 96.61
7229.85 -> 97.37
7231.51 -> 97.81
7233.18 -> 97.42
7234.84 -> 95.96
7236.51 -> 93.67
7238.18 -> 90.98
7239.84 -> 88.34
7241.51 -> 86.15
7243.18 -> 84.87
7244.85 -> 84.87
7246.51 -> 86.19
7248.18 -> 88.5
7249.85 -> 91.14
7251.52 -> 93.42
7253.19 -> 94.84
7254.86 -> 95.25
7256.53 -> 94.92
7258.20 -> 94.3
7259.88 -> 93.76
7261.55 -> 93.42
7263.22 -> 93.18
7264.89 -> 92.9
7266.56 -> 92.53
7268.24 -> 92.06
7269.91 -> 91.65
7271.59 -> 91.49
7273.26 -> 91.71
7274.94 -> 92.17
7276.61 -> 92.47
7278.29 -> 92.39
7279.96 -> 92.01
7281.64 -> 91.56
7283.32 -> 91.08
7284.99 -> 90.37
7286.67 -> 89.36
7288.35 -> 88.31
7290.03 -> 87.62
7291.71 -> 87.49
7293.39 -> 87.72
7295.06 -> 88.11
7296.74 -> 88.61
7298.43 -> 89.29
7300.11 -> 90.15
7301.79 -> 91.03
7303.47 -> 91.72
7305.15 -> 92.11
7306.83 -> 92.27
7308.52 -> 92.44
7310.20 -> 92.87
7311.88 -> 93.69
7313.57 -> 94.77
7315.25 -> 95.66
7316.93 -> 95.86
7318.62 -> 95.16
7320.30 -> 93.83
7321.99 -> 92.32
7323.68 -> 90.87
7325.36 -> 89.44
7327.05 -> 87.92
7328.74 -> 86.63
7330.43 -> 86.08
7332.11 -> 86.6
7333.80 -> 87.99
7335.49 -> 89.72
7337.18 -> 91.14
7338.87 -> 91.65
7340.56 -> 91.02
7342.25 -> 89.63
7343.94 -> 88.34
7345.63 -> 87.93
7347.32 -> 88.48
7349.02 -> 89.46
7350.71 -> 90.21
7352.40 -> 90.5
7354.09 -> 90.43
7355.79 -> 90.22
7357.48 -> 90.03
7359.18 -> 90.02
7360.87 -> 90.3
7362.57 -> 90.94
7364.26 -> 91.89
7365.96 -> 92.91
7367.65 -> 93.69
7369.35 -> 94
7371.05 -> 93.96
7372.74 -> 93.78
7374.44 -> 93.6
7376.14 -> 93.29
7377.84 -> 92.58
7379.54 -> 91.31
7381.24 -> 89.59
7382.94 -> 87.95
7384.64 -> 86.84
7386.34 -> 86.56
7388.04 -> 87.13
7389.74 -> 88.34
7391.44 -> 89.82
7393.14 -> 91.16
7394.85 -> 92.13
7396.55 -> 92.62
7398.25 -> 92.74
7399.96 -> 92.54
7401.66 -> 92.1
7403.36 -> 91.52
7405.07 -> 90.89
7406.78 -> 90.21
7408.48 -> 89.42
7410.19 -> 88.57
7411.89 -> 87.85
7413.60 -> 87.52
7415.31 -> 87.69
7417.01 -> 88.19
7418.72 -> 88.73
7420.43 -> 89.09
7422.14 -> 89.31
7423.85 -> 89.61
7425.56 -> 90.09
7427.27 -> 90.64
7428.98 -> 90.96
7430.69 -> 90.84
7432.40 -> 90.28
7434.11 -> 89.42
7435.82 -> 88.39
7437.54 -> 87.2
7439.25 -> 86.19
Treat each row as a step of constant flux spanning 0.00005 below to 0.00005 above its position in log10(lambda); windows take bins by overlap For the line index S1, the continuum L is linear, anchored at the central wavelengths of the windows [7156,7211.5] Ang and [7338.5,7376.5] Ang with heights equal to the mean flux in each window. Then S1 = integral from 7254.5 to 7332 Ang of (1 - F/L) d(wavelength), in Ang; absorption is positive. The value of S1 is 0.9 Ang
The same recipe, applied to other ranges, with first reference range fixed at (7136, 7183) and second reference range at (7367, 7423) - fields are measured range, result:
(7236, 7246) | 0.3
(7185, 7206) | -1.3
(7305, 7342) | -0.3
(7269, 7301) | 0.2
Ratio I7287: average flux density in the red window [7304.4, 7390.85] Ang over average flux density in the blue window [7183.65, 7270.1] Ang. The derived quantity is 0.96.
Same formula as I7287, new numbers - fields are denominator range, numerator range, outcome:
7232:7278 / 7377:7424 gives 0.98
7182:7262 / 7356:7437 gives 0.96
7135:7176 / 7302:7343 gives 1.01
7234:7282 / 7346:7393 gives 0.99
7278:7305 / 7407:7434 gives 0.99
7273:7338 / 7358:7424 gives 1.00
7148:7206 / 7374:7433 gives 0.96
